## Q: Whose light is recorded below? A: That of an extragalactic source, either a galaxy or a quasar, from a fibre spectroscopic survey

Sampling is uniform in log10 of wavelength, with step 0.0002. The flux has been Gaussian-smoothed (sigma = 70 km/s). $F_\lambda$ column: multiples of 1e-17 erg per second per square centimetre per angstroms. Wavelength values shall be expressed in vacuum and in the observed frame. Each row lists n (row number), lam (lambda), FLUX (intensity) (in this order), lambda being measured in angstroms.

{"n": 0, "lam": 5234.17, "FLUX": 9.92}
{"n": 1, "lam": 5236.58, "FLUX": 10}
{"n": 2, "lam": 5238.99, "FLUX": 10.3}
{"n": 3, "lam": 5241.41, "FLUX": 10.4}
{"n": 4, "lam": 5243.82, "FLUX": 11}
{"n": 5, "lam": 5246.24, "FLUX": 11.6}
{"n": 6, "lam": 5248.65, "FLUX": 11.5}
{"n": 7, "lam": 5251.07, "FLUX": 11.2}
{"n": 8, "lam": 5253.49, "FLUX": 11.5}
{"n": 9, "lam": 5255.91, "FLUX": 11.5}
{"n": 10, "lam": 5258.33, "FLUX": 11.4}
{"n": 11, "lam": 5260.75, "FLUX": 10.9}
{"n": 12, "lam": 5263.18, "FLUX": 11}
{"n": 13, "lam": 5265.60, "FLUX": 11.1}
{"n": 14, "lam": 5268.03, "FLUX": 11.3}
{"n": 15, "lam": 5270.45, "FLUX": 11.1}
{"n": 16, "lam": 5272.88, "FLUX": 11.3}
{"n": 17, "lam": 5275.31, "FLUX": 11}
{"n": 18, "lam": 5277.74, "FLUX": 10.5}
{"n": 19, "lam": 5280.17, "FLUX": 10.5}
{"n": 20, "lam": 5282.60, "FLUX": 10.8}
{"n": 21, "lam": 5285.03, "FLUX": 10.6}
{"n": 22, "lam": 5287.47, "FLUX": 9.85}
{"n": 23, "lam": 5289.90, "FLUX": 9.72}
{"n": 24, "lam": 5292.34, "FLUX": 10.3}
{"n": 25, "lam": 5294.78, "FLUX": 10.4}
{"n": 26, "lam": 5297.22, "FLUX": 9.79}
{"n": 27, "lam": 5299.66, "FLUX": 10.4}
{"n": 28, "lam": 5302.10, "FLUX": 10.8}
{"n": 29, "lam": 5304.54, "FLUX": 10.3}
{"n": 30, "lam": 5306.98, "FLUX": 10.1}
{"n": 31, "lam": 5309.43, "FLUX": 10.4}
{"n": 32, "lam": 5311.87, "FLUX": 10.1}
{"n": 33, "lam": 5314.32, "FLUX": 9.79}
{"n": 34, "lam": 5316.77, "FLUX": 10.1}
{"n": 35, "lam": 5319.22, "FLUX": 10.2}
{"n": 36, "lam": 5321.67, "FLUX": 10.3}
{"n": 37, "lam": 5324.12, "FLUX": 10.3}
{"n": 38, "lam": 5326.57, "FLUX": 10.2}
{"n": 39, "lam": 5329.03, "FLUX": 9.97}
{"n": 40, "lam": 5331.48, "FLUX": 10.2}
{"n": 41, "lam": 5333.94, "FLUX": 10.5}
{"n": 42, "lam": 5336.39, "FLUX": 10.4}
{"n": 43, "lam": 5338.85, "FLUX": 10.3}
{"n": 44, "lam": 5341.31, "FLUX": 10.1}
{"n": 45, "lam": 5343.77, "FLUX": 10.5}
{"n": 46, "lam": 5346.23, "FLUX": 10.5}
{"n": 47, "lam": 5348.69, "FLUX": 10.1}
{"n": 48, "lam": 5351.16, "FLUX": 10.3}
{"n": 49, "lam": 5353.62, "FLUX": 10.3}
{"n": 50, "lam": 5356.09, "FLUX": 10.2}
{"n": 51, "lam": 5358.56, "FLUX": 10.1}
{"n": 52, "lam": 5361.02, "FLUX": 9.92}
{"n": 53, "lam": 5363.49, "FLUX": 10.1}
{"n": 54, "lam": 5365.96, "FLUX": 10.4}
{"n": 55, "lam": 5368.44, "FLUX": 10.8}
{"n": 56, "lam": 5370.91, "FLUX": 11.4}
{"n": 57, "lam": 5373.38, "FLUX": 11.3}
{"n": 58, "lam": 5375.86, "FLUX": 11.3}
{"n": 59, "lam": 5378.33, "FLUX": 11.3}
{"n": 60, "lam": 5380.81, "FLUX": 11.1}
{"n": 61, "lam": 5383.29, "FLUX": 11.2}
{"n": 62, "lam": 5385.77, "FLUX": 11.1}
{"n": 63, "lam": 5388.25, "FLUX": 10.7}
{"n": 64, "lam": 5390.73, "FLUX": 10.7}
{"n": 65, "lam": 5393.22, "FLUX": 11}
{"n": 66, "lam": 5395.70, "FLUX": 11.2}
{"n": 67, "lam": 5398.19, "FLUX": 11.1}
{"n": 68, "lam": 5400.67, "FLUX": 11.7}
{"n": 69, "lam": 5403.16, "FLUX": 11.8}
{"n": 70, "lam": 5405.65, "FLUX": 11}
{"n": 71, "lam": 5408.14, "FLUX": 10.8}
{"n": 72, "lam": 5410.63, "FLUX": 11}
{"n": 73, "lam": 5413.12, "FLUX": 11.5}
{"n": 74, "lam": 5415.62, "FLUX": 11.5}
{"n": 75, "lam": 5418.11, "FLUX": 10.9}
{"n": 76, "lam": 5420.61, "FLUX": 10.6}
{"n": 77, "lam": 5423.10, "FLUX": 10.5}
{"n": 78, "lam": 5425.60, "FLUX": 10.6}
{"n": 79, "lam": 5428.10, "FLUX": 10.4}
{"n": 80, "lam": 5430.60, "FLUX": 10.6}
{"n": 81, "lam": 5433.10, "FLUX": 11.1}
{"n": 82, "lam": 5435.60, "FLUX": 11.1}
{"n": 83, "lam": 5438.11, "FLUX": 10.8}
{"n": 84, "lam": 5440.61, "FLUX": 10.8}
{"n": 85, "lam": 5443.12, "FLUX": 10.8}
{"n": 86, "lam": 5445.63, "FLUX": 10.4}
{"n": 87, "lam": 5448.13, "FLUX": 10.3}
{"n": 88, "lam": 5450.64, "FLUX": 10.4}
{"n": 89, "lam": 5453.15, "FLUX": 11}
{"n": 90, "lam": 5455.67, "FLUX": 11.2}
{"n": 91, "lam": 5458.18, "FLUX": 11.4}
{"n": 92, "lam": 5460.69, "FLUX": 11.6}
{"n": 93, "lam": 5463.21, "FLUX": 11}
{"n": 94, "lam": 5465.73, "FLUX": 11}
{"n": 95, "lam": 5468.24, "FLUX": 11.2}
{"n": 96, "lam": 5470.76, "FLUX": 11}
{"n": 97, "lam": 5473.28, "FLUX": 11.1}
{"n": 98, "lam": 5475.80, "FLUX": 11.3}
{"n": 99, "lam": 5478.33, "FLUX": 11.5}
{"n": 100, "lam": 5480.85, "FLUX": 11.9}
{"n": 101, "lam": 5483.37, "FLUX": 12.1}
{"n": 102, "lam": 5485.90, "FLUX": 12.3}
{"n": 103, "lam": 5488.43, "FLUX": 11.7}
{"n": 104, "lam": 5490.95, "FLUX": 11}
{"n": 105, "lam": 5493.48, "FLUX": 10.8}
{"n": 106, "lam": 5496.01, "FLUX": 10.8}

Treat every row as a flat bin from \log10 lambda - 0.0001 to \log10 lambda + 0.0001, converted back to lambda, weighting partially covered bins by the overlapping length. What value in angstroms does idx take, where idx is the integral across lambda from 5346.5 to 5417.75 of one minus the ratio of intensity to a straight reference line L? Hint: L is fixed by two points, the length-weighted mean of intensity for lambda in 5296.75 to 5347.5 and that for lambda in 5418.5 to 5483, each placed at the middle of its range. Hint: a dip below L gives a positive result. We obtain -2.0 angstroms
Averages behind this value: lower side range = 10.3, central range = 10.9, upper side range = 11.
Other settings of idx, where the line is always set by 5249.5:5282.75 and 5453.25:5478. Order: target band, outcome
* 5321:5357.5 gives 2.80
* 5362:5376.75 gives 0.38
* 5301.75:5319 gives 1.43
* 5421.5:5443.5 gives 0.87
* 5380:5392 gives 0.22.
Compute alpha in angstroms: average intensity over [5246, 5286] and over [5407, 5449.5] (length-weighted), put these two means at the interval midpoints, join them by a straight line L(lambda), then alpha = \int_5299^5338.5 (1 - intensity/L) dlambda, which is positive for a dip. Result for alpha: 2.7 angstroms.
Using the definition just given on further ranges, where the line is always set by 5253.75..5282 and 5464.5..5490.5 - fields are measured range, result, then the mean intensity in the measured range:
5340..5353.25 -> 1.1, 10.3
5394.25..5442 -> 1.6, 11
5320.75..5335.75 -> 1.3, 10.3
